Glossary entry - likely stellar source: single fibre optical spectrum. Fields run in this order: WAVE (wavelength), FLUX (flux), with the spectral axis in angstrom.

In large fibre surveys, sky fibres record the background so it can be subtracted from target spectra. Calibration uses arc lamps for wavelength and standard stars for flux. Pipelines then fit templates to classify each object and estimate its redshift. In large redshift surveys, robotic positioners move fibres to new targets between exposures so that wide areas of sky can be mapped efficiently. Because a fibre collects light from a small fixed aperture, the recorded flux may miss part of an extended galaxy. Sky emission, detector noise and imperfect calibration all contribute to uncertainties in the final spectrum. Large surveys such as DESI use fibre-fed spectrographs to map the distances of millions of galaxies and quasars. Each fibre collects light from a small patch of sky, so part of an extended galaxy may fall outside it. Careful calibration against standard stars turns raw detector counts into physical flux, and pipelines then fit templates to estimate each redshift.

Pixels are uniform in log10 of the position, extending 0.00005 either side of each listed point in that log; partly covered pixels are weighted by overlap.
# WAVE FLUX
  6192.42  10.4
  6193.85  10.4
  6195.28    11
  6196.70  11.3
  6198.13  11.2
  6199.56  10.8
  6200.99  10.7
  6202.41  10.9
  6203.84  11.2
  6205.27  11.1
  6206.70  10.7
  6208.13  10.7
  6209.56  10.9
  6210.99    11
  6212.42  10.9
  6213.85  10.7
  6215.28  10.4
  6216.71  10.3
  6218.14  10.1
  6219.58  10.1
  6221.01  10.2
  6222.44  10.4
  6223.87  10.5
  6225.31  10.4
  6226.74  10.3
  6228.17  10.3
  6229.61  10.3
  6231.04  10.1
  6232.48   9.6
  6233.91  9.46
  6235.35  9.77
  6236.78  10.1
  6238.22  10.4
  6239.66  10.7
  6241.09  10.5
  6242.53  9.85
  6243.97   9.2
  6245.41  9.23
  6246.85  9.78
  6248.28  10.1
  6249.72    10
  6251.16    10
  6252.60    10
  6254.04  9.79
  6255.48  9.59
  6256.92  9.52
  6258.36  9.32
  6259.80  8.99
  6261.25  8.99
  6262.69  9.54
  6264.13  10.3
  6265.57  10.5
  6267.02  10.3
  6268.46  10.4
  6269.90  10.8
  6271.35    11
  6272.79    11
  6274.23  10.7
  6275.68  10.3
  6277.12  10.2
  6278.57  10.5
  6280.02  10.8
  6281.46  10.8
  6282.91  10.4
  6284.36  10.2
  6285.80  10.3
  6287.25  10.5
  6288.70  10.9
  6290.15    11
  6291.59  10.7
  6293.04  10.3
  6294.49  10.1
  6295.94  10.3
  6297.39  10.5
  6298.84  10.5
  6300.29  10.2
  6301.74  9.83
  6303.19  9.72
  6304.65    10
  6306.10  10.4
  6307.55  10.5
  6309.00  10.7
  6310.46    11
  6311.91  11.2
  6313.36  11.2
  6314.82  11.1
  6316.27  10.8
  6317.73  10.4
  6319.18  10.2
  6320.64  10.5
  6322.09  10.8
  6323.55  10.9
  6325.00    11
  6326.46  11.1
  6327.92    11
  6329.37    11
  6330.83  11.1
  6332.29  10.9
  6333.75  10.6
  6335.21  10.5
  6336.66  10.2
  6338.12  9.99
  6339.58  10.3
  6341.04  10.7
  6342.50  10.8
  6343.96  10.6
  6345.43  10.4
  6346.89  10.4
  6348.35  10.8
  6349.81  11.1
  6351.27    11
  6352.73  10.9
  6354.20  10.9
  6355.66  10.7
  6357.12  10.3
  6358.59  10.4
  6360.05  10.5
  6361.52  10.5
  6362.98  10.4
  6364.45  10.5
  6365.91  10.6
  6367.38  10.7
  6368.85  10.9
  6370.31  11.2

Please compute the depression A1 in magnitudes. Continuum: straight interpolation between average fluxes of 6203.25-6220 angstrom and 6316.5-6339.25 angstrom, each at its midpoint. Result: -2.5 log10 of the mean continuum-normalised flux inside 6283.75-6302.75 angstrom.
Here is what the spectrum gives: 0.028 mag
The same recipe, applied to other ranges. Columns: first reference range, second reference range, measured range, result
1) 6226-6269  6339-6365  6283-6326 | -0.03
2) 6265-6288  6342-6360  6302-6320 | 0.00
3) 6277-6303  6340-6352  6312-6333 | -0.03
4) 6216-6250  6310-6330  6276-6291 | 0.00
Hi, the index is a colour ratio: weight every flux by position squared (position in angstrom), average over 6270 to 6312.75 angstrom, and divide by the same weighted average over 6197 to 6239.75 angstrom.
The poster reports 1.0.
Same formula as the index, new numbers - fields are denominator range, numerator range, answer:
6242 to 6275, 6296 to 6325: 1.08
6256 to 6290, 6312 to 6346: 1.06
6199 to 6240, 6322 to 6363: 1.06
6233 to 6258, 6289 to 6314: 1.08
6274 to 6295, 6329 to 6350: 1.03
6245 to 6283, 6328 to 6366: 1.08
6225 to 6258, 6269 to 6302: 1.07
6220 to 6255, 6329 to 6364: 1.09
